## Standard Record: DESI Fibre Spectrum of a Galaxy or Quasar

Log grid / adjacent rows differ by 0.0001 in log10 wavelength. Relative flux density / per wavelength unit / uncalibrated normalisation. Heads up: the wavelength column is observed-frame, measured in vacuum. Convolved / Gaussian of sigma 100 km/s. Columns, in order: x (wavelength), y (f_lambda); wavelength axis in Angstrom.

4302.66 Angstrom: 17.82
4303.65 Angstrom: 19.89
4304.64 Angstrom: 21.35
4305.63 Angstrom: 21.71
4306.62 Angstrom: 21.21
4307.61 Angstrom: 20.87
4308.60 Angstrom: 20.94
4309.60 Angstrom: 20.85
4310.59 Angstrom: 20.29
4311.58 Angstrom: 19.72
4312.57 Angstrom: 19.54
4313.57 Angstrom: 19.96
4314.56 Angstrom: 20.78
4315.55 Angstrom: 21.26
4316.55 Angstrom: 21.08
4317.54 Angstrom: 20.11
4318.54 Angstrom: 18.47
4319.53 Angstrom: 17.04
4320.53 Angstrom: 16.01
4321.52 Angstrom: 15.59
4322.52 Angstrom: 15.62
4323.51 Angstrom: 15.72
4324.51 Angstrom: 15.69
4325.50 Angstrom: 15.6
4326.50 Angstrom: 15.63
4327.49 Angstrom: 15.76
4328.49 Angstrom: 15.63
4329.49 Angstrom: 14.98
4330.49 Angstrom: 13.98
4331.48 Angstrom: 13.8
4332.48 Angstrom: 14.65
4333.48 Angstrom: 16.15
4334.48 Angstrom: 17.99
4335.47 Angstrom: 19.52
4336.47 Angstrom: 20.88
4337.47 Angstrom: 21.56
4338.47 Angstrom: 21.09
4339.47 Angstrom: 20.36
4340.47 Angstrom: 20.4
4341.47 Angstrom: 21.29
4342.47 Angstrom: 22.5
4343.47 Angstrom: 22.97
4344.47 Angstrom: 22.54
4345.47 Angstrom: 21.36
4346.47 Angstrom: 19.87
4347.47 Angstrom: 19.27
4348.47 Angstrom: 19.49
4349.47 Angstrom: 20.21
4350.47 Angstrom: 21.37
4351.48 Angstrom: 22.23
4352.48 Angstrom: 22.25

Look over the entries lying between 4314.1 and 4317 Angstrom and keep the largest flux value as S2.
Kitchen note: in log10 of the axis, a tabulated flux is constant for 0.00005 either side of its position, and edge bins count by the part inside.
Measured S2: 21.26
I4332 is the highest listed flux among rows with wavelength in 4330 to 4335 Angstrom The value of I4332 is 17.99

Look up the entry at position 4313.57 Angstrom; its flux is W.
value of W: 19.96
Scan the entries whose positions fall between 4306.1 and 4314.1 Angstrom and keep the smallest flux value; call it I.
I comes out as 19.54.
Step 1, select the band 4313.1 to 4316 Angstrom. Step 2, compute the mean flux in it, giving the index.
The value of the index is 20.7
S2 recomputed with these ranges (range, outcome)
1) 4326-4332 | 15.76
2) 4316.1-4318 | 21.08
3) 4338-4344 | 22.97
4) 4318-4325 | 18.47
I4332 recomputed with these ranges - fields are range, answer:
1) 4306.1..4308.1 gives 21.21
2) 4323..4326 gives 15.72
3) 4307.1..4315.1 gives 20.94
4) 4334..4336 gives 19.52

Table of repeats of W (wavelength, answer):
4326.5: 15.63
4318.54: 18.47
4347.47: 19.27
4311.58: 19.72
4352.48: 22.25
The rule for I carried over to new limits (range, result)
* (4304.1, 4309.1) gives 20.87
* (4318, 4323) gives 15.59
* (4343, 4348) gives 19.27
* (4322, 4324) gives 15.62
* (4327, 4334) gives 13.8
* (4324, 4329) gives 15.6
